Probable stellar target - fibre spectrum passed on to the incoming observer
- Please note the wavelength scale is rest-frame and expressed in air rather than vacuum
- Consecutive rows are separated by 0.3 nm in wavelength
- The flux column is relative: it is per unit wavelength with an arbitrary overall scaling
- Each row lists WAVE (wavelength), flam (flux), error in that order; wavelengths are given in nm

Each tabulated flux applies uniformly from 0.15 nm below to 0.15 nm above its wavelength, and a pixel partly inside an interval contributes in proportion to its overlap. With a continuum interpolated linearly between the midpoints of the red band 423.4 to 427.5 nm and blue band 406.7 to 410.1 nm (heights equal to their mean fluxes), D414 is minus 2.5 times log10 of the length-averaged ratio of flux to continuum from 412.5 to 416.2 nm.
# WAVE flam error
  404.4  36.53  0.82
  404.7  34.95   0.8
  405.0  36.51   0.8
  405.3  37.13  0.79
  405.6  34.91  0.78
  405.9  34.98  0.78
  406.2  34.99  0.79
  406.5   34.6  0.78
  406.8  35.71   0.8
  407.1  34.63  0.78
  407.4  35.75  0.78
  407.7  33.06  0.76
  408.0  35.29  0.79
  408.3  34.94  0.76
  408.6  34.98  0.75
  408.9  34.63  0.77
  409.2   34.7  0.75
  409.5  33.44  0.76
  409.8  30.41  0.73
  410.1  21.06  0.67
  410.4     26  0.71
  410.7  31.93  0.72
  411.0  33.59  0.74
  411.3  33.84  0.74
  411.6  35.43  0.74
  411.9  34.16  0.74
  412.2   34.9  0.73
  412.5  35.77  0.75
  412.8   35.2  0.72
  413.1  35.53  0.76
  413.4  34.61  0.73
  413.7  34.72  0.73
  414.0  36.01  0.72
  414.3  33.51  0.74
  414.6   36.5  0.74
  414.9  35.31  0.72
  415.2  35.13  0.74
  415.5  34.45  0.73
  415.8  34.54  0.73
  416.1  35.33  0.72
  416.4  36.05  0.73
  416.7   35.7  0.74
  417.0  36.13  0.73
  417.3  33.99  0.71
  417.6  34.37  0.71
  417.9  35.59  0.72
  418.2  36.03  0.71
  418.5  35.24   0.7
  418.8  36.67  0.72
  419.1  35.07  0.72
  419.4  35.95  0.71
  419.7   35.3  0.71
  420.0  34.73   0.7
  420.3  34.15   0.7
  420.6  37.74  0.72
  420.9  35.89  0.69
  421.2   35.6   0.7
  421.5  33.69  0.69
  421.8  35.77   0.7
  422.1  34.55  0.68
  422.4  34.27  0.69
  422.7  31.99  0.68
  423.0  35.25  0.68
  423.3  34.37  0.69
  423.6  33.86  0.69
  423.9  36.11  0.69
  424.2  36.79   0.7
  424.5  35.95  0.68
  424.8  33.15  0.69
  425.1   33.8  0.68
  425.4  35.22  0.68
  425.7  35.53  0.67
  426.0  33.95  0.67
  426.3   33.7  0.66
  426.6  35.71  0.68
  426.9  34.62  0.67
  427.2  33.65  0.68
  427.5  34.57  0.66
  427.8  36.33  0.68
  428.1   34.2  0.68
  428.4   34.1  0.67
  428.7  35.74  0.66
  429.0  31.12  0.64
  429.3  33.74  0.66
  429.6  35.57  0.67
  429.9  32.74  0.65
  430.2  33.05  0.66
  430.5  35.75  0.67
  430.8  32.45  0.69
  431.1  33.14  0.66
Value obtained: -0.03 mag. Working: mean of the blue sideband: 33.7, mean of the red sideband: 34.8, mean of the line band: 35.1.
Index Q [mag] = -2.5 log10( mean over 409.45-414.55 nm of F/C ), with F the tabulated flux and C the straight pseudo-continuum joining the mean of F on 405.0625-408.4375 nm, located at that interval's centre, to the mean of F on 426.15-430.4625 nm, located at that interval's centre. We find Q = 0.06 mag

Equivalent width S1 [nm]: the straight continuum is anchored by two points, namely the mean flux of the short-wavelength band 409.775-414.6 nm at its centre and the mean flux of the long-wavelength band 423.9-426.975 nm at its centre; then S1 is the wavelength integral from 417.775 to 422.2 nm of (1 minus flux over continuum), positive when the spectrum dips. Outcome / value -0.17 nm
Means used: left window 33.1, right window 34.9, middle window 35.5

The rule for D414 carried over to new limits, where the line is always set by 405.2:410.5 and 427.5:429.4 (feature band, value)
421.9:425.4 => -0.02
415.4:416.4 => -0.04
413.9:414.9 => -0.05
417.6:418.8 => -0.05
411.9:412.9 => -0.05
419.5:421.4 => -0.05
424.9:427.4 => -0.01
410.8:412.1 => -0.02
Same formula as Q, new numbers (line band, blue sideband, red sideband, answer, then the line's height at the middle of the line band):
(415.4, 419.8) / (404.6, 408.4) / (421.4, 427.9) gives -0.015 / 34.9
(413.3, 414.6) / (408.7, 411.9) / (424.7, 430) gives -0.086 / 32.2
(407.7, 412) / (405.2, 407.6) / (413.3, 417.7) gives 0.088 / 35.2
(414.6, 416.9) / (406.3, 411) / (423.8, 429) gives -0.055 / 33.6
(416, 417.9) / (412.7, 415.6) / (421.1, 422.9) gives -0.014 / 34.8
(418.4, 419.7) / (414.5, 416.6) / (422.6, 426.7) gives -0.019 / 35.1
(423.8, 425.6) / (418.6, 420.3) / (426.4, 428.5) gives -0.006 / 35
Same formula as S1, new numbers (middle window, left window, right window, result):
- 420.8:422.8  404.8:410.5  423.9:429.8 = -0.012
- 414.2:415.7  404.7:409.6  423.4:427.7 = -0.004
